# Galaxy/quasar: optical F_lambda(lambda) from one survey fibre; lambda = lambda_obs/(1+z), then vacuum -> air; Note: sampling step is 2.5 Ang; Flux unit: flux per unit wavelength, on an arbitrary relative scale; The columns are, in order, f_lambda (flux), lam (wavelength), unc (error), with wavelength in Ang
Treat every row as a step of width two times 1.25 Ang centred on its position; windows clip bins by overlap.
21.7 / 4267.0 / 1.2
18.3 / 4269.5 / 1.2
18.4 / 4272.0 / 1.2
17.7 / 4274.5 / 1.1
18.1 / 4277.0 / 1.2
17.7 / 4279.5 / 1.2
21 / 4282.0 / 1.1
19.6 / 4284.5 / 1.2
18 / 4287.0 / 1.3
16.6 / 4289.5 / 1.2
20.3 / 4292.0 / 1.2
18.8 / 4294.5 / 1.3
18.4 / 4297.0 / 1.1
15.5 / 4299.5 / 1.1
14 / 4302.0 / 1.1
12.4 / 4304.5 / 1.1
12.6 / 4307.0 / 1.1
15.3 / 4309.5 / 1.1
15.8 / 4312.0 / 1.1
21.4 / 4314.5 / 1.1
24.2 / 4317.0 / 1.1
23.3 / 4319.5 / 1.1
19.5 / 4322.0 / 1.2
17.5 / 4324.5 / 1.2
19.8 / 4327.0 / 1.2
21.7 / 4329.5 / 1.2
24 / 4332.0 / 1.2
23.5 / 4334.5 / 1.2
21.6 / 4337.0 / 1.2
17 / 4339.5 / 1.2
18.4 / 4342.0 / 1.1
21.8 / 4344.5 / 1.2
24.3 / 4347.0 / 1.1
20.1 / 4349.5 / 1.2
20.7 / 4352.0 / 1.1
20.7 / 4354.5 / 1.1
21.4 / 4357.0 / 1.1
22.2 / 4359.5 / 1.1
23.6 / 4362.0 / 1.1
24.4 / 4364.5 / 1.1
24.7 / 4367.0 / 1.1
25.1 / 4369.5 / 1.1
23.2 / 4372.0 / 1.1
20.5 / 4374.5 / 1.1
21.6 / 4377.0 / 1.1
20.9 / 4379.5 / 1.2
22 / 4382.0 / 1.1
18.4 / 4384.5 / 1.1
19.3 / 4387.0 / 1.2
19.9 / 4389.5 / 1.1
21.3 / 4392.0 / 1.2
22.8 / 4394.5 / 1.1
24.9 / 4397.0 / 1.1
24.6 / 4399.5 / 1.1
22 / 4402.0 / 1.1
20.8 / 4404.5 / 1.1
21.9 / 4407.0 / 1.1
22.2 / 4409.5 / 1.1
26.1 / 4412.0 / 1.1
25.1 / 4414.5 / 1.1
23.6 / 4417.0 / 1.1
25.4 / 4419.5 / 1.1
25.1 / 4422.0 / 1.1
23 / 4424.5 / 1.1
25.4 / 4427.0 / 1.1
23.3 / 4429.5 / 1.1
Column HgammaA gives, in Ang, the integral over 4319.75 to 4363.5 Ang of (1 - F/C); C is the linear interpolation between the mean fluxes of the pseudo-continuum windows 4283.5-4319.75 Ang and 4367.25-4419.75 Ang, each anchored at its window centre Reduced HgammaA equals -3.2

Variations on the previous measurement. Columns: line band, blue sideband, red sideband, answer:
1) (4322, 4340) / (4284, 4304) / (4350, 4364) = -0.7 Ang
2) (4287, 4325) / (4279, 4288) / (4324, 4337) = 4.9 Ang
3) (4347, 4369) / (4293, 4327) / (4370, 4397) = -2.6 Ang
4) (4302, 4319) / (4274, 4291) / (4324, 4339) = 2.7 Ang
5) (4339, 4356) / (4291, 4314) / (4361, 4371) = 1.1 Ang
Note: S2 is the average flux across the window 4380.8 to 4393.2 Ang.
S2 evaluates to 20.2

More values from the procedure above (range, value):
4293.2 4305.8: 15.8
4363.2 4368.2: 24.5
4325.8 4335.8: 22.3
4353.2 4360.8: 21.4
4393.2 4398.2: 23.8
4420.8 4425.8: 24.1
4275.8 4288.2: 18.9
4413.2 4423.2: 24.8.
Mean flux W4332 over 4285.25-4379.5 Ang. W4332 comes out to 20.1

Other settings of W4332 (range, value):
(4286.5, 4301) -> 17.9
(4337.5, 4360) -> 20.7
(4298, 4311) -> 14.1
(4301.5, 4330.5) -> 18.2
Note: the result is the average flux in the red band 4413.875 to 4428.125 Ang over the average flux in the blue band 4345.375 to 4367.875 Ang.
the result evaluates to 1.10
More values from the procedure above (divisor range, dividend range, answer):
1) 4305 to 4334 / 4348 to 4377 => 1.15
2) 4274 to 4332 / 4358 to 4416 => 1.23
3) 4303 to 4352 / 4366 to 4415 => 1.13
